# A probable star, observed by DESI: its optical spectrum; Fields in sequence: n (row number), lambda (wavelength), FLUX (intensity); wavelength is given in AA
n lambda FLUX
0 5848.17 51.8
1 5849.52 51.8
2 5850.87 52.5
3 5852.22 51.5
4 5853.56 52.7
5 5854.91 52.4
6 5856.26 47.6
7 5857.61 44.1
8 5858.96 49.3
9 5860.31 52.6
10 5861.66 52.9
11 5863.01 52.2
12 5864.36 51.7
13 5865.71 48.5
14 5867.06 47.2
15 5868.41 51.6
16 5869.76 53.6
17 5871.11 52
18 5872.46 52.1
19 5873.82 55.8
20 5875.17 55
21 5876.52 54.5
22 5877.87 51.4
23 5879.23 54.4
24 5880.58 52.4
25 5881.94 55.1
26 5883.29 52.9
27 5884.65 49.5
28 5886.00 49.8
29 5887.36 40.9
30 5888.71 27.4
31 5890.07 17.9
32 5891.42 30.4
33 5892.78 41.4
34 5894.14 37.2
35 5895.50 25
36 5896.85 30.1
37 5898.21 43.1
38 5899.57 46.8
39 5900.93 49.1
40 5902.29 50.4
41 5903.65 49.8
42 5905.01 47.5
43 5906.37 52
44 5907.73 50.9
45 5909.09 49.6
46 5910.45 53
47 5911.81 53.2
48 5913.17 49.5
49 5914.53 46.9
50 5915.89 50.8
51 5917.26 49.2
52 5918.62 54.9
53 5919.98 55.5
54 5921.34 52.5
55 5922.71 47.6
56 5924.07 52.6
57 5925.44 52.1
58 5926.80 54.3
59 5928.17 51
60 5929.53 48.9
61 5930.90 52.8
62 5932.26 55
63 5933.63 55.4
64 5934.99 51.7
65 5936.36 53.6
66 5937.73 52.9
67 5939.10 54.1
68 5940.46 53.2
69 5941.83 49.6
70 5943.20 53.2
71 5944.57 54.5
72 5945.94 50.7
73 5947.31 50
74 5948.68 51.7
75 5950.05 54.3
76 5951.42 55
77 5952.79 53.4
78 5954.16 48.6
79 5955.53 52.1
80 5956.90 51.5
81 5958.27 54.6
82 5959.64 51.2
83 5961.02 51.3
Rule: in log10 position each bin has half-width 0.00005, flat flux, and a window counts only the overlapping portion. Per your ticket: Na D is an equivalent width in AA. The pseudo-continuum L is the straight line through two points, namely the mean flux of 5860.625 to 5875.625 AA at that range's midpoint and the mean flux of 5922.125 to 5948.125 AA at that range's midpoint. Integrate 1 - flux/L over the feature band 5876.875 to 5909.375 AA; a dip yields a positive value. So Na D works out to 5.1 AA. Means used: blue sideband 52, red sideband 52.3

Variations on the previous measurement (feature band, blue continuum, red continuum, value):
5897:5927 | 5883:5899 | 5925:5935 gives -3.18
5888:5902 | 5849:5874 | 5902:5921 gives 4.32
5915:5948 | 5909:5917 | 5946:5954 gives -0.54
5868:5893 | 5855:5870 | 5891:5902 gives -1.75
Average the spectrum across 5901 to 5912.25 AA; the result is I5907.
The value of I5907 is 50.7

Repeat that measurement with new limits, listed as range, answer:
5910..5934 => 51.9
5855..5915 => 47.3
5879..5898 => 40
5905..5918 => 50.4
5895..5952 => 50.4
